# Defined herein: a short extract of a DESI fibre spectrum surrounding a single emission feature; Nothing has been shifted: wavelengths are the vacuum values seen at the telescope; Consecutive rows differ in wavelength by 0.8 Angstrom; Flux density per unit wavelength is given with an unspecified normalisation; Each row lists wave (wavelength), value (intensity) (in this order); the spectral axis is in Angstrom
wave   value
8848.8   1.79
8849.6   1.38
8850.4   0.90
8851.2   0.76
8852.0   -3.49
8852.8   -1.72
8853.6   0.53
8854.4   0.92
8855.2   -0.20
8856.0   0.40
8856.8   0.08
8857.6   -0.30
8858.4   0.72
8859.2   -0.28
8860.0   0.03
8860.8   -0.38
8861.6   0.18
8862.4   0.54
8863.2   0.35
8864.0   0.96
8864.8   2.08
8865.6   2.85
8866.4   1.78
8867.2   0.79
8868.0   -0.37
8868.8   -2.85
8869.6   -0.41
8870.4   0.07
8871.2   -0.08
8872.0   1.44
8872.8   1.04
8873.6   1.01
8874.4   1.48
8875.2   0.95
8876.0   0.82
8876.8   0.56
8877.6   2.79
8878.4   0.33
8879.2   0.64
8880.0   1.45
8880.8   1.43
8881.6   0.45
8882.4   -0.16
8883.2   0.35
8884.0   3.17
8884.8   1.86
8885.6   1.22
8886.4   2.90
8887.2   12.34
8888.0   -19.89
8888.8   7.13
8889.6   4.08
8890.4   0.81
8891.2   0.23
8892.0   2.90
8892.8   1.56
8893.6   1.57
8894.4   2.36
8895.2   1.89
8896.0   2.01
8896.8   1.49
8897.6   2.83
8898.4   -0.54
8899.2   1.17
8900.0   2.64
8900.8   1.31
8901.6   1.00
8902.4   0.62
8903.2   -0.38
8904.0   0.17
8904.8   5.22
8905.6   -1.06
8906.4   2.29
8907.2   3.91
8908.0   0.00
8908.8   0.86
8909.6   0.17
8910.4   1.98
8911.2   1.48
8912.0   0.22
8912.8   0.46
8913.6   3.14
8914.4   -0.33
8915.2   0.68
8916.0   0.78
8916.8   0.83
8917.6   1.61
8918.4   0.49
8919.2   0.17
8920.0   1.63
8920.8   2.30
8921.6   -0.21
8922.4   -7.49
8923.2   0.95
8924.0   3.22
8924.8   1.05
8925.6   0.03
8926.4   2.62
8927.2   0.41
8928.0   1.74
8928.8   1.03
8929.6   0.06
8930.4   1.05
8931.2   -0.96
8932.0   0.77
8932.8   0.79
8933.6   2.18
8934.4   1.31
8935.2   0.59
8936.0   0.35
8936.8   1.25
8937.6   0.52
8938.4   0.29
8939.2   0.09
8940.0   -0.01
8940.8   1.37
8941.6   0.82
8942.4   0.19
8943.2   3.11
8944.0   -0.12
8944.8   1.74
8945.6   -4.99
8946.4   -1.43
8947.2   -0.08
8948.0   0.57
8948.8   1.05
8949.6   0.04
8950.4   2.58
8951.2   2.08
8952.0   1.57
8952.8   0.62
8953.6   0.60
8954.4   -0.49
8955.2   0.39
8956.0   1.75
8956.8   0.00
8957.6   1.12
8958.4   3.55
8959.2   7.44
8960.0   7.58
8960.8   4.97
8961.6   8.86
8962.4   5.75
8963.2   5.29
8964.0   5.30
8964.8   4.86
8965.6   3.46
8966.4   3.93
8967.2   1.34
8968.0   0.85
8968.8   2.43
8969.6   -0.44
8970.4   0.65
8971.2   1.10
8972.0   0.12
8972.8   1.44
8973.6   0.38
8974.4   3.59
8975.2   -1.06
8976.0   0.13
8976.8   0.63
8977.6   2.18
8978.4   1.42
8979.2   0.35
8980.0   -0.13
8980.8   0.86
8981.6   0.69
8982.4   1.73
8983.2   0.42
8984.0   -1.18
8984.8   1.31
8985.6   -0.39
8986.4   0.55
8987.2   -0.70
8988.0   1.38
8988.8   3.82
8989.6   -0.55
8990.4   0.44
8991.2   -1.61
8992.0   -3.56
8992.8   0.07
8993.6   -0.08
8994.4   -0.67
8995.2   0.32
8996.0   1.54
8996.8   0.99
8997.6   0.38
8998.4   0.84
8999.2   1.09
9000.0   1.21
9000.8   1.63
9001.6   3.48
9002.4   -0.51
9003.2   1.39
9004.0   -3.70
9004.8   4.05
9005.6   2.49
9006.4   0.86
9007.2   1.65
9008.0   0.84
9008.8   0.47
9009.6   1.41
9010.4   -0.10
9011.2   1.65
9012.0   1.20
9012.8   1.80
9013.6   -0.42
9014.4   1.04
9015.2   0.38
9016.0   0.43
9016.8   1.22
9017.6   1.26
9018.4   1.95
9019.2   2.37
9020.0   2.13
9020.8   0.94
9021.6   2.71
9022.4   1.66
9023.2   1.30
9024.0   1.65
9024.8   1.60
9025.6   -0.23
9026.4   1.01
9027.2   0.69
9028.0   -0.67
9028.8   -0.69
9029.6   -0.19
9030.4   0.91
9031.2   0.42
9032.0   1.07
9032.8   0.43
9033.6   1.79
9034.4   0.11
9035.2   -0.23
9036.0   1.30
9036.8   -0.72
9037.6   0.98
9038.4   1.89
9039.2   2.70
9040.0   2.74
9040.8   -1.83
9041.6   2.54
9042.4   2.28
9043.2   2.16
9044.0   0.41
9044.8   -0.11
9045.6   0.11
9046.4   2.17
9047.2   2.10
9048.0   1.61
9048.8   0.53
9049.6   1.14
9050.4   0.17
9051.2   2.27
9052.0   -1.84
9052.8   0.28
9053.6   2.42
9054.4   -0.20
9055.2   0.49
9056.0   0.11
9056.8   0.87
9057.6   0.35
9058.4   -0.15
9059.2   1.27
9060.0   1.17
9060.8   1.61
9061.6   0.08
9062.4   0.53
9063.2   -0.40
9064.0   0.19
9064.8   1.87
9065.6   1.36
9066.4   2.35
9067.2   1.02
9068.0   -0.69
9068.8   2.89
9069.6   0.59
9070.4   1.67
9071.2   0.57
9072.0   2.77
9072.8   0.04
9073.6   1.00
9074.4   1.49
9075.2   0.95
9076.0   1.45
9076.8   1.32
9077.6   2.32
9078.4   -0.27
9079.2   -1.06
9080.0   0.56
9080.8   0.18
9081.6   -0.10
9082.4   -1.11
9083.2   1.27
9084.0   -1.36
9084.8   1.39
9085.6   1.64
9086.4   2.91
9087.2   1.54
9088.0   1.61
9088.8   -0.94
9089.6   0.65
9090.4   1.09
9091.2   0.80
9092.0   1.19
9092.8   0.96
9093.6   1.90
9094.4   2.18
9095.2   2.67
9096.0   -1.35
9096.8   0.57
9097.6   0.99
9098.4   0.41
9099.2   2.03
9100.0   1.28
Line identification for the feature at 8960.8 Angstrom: Hbeta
